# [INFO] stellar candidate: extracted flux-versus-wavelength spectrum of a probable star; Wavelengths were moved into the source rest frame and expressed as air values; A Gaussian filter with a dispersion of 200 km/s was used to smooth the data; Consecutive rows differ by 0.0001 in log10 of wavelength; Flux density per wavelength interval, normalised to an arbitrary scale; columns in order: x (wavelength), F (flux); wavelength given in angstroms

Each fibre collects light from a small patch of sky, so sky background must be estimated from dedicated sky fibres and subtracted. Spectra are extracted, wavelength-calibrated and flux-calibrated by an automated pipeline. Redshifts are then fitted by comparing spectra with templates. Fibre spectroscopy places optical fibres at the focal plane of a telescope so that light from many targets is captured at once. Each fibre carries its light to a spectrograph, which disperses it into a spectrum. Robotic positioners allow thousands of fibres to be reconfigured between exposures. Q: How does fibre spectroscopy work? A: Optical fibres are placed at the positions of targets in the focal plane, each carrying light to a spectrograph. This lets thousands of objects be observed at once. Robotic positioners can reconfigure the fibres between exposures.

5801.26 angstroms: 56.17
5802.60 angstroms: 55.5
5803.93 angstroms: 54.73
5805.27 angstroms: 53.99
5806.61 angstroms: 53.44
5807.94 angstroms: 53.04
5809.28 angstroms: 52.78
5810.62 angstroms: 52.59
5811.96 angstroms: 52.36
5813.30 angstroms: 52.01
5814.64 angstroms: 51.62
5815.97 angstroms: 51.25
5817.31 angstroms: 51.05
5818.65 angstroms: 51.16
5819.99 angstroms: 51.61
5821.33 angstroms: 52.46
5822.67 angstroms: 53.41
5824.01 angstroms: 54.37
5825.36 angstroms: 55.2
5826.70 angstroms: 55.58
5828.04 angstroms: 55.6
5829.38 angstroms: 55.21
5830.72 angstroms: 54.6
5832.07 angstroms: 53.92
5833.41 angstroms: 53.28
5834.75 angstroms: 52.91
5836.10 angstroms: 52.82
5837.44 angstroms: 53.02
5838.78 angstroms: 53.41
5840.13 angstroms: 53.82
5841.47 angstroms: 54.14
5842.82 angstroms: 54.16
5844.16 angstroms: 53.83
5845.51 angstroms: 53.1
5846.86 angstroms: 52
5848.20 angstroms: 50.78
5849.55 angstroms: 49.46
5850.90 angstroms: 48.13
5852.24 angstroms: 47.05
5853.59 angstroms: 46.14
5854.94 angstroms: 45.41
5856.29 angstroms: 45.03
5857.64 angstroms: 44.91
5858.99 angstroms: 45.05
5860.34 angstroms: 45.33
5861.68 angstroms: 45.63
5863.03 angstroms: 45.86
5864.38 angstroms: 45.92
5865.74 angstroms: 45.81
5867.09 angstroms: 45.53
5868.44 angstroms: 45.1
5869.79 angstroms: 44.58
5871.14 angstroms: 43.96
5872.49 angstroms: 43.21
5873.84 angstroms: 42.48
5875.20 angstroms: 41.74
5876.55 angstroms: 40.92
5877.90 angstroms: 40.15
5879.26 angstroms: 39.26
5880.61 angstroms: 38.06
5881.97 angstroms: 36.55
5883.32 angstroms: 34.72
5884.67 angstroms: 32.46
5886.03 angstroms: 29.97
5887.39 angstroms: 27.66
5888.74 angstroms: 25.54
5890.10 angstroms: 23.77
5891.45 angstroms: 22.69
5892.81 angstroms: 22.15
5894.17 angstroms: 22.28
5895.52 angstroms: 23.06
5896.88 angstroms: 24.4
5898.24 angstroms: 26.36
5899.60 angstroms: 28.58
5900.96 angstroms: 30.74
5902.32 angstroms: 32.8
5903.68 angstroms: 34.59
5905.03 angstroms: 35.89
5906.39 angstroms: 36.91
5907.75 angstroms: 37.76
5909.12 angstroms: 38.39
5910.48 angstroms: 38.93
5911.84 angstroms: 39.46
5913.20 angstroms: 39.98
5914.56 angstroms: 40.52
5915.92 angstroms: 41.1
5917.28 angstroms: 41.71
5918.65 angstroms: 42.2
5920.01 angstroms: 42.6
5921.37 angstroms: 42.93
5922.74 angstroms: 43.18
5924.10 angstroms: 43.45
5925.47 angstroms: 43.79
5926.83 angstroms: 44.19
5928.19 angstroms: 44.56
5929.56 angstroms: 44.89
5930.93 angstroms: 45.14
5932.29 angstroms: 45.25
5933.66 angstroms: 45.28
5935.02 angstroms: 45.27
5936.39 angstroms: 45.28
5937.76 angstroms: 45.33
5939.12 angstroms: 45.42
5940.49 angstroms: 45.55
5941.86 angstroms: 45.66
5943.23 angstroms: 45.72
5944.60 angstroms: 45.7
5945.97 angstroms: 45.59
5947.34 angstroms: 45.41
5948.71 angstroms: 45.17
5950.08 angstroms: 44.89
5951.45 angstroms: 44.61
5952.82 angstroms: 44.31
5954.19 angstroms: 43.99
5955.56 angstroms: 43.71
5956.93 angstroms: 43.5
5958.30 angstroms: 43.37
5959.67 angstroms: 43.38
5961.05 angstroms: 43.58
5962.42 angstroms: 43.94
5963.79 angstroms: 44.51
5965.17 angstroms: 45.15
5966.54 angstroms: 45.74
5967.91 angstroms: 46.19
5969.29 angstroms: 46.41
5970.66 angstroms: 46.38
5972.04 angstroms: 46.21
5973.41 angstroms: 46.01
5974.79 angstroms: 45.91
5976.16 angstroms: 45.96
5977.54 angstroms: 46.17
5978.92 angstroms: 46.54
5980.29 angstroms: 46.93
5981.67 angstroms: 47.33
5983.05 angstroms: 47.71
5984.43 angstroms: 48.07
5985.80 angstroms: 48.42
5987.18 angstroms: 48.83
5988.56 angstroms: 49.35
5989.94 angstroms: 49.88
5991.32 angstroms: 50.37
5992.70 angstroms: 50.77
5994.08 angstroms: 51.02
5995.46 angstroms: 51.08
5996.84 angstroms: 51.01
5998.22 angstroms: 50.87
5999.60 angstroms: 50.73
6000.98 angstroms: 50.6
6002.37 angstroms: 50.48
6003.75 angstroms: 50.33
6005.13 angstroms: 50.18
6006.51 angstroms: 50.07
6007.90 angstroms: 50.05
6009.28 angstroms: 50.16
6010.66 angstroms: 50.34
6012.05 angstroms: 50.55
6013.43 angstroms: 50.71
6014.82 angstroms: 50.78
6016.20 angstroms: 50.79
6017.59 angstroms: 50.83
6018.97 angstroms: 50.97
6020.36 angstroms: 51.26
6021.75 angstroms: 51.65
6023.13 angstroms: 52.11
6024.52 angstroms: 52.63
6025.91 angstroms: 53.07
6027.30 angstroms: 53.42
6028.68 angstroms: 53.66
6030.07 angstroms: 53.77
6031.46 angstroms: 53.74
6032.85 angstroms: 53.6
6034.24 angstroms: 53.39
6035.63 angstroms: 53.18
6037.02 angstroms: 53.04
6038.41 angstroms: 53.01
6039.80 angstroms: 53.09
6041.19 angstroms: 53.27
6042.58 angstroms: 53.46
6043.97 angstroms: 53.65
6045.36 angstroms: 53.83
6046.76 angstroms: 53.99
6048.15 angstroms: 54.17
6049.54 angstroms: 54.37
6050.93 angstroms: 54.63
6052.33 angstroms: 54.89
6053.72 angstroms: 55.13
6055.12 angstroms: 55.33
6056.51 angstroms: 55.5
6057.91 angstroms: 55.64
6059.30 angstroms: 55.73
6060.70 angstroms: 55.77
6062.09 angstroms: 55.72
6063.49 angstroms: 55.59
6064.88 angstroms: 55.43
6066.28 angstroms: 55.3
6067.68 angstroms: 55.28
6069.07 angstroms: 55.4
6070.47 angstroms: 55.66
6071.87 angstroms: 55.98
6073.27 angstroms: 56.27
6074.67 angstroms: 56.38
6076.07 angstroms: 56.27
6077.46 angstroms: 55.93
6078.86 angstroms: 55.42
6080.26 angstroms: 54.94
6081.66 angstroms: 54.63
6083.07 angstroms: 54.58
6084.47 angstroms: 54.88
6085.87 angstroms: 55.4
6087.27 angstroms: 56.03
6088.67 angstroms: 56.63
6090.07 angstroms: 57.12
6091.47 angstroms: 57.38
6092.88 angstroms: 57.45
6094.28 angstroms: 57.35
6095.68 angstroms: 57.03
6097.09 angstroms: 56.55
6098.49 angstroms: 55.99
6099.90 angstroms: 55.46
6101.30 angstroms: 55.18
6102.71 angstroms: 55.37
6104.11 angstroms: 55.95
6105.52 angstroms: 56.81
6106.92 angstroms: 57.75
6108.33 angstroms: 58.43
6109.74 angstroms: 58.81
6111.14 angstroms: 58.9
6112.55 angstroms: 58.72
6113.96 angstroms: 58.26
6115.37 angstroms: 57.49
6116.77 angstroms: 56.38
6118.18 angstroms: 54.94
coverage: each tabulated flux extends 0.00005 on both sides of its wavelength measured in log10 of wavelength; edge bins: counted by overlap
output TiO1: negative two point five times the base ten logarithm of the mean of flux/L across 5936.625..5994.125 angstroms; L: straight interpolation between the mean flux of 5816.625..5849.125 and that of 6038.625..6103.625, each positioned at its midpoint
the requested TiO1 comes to 0.18 mag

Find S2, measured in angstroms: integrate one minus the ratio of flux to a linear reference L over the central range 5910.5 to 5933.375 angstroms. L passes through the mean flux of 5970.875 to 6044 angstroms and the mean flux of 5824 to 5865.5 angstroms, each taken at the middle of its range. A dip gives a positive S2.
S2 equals 3.6 angstroms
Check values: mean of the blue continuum 50.7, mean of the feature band 42.7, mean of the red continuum 50.5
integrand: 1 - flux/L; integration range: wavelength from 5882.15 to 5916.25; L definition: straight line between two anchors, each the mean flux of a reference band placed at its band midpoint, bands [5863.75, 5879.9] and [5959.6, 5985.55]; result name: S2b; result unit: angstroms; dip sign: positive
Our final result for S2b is 9.6 angstroms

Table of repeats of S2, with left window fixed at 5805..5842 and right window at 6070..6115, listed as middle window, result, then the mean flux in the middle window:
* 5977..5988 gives 1.5 angstroms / 47.5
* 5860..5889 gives 7.4 angstroms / 40.2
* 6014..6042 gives 1.6 angstroms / 52.6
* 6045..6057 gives 0.3 angstroms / 54.6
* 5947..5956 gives 1.7 angstroms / 44.6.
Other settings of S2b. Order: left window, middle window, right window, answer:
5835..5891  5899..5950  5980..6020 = 5.4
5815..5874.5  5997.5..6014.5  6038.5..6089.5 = 1.0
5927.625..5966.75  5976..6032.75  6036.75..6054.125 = -0.3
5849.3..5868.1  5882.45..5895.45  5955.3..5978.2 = 5.4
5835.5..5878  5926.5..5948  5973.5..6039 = 1.7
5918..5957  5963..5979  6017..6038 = 0.6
